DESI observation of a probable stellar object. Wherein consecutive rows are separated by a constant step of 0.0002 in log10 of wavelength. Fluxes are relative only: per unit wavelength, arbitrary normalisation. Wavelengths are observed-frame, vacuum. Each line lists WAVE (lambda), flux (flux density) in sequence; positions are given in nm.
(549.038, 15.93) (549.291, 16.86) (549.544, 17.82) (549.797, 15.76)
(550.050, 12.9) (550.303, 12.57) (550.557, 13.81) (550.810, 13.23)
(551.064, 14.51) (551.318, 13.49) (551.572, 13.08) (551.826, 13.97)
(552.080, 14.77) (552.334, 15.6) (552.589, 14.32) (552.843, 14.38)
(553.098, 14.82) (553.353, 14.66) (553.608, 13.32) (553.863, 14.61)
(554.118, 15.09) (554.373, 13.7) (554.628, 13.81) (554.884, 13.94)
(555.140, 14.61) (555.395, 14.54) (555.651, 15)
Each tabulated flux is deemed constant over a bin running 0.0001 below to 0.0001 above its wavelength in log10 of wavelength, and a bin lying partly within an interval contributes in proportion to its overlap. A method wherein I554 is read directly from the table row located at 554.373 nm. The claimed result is 13.7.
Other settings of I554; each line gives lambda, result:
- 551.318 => 13.49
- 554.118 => 15.09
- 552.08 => 14.77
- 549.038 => 15.93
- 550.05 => 12.9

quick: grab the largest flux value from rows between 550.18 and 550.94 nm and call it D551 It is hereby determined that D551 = 13.81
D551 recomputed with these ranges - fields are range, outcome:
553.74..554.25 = 15.09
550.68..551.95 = 14.51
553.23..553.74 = 14.66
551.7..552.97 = 15.6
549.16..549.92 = 17.82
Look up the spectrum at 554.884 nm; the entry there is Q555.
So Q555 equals 13.94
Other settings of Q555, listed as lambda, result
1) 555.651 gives 15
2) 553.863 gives 14.61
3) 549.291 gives 16.86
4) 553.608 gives 13.32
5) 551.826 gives 13.97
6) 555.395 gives 14.54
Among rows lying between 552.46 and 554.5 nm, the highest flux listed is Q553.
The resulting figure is 15.09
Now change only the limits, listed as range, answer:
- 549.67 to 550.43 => 15.76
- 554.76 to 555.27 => 14.61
